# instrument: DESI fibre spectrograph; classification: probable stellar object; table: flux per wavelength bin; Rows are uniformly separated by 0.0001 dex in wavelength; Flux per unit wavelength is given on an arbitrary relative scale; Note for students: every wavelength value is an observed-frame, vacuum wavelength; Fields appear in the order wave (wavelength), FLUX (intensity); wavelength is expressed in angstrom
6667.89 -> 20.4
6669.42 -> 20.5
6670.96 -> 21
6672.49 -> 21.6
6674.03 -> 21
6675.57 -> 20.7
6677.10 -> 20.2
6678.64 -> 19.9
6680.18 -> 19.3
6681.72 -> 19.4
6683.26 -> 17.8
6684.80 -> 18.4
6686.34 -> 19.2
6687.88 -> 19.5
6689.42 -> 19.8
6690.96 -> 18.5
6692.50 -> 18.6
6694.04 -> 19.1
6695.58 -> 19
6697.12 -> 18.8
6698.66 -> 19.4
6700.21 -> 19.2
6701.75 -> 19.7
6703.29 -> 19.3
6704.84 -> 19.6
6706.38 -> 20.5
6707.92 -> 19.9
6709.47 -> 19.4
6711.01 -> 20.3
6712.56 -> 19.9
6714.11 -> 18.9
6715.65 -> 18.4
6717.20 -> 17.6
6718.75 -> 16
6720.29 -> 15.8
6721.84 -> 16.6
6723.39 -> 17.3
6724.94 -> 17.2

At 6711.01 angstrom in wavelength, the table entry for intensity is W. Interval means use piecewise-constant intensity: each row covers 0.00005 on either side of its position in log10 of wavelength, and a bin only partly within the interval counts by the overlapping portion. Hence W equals 20.3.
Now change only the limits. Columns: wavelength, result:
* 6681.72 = 19.4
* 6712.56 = 19.9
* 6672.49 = 21.6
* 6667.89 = 20.4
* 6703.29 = 19.3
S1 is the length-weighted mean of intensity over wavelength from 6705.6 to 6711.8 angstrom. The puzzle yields 20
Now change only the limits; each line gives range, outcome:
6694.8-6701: 19.1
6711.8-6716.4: 19.1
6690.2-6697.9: 18.8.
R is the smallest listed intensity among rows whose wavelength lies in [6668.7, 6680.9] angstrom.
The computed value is 19.3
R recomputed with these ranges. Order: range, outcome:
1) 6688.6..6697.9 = 18.5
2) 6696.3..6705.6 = 18.8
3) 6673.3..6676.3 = 20.7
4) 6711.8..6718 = 17.6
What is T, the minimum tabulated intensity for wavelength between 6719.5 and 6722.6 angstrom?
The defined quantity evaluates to 15.8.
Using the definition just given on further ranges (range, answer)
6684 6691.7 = 18.4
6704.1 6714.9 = 18.9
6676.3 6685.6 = 17.8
